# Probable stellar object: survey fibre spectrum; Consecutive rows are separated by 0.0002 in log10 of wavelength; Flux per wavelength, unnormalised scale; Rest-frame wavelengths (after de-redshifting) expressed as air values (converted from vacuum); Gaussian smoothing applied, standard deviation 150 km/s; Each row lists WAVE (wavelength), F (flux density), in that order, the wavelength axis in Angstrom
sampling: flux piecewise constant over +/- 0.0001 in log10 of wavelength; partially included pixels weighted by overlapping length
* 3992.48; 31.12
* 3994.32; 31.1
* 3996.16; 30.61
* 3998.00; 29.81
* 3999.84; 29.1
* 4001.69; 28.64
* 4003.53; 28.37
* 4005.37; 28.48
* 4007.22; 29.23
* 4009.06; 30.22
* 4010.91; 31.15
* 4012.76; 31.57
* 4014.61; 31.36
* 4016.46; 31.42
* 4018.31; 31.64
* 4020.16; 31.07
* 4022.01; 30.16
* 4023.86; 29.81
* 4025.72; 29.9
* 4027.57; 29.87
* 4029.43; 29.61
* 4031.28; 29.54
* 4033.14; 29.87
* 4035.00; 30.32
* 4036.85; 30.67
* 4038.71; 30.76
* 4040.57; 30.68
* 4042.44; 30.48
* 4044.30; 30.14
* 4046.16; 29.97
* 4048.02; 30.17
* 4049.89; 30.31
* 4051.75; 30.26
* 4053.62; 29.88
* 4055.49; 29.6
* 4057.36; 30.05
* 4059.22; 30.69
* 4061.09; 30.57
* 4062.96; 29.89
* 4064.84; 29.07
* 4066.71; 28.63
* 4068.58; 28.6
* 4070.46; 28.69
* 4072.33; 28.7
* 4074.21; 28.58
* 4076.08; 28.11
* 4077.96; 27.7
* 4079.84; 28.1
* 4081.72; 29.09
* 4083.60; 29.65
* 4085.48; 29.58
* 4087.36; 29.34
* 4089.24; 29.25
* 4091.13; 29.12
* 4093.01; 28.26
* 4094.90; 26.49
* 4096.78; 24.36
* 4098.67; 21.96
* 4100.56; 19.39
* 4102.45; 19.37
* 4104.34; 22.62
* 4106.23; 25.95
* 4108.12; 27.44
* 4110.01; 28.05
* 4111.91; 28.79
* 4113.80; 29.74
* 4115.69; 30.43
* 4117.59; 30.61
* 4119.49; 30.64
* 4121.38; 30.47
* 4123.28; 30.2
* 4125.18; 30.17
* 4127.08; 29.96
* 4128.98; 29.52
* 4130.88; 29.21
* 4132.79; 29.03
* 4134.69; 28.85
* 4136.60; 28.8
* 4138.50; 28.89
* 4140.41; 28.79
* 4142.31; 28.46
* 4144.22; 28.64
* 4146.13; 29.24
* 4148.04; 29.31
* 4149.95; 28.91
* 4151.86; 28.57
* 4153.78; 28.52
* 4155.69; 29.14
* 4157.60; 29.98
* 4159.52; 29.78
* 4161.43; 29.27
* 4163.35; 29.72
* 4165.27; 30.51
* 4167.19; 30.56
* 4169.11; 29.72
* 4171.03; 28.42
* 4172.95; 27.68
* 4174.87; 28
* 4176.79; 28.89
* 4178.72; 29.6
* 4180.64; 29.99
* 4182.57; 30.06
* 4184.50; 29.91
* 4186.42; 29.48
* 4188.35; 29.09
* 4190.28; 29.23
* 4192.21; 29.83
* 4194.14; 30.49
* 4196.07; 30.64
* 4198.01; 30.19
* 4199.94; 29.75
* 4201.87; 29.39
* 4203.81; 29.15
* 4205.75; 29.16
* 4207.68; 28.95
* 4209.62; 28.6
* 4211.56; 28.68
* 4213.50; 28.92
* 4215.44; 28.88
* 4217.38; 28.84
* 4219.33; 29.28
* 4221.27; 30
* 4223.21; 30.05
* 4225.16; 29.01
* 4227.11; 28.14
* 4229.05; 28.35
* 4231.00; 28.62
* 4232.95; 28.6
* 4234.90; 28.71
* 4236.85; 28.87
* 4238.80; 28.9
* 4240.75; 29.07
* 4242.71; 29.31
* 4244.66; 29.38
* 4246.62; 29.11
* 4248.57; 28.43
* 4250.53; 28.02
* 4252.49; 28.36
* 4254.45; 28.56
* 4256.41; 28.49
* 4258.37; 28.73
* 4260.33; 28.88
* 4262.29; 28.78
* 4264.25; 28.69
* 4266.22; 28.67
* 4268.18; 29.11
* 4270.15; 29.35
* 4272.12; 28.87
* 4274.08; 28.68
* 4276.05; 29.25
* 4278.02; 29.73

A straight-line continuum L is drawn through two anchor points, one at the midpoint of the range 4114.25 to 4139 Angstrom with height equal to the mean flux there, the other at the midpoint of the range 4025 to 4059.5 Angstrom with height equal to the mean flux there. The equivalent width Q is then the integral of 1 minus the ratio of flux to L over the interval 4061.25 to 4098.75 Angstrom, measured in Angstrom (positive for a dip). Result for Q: 2.0 Angstrom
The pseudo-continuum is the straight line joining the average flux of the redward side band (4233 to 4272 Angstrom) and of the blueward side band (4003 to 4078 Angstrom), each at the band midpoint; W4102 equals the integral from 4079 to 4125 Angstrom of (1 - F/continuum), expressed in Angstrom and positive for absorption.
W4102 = 3.3 Angstrom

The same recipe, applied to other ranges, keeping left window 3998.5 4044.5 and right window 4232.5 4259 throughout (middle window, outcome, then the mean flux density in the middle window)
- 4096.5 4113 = 3.0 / 24.3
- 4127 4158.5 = 0.4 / 29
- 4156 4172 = -0.2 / 29.7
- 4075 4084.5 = 0.4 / 28.5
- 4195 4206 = -0.3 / 29.7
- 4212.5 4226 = -0.2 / 29.3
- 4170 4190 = 0.0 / 29.1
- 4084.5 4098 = 0.8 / 27.9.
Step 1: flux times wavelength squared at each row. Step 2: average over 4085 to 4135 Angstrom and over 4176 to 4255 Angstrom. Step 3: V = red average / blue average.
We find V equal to 1.1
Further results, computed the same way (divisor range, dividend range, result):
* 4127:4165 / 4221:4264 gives 1.04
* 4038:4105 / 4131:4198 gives 1.08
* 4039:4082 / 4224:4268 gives 1.07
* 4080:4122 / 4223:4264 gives 1.13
